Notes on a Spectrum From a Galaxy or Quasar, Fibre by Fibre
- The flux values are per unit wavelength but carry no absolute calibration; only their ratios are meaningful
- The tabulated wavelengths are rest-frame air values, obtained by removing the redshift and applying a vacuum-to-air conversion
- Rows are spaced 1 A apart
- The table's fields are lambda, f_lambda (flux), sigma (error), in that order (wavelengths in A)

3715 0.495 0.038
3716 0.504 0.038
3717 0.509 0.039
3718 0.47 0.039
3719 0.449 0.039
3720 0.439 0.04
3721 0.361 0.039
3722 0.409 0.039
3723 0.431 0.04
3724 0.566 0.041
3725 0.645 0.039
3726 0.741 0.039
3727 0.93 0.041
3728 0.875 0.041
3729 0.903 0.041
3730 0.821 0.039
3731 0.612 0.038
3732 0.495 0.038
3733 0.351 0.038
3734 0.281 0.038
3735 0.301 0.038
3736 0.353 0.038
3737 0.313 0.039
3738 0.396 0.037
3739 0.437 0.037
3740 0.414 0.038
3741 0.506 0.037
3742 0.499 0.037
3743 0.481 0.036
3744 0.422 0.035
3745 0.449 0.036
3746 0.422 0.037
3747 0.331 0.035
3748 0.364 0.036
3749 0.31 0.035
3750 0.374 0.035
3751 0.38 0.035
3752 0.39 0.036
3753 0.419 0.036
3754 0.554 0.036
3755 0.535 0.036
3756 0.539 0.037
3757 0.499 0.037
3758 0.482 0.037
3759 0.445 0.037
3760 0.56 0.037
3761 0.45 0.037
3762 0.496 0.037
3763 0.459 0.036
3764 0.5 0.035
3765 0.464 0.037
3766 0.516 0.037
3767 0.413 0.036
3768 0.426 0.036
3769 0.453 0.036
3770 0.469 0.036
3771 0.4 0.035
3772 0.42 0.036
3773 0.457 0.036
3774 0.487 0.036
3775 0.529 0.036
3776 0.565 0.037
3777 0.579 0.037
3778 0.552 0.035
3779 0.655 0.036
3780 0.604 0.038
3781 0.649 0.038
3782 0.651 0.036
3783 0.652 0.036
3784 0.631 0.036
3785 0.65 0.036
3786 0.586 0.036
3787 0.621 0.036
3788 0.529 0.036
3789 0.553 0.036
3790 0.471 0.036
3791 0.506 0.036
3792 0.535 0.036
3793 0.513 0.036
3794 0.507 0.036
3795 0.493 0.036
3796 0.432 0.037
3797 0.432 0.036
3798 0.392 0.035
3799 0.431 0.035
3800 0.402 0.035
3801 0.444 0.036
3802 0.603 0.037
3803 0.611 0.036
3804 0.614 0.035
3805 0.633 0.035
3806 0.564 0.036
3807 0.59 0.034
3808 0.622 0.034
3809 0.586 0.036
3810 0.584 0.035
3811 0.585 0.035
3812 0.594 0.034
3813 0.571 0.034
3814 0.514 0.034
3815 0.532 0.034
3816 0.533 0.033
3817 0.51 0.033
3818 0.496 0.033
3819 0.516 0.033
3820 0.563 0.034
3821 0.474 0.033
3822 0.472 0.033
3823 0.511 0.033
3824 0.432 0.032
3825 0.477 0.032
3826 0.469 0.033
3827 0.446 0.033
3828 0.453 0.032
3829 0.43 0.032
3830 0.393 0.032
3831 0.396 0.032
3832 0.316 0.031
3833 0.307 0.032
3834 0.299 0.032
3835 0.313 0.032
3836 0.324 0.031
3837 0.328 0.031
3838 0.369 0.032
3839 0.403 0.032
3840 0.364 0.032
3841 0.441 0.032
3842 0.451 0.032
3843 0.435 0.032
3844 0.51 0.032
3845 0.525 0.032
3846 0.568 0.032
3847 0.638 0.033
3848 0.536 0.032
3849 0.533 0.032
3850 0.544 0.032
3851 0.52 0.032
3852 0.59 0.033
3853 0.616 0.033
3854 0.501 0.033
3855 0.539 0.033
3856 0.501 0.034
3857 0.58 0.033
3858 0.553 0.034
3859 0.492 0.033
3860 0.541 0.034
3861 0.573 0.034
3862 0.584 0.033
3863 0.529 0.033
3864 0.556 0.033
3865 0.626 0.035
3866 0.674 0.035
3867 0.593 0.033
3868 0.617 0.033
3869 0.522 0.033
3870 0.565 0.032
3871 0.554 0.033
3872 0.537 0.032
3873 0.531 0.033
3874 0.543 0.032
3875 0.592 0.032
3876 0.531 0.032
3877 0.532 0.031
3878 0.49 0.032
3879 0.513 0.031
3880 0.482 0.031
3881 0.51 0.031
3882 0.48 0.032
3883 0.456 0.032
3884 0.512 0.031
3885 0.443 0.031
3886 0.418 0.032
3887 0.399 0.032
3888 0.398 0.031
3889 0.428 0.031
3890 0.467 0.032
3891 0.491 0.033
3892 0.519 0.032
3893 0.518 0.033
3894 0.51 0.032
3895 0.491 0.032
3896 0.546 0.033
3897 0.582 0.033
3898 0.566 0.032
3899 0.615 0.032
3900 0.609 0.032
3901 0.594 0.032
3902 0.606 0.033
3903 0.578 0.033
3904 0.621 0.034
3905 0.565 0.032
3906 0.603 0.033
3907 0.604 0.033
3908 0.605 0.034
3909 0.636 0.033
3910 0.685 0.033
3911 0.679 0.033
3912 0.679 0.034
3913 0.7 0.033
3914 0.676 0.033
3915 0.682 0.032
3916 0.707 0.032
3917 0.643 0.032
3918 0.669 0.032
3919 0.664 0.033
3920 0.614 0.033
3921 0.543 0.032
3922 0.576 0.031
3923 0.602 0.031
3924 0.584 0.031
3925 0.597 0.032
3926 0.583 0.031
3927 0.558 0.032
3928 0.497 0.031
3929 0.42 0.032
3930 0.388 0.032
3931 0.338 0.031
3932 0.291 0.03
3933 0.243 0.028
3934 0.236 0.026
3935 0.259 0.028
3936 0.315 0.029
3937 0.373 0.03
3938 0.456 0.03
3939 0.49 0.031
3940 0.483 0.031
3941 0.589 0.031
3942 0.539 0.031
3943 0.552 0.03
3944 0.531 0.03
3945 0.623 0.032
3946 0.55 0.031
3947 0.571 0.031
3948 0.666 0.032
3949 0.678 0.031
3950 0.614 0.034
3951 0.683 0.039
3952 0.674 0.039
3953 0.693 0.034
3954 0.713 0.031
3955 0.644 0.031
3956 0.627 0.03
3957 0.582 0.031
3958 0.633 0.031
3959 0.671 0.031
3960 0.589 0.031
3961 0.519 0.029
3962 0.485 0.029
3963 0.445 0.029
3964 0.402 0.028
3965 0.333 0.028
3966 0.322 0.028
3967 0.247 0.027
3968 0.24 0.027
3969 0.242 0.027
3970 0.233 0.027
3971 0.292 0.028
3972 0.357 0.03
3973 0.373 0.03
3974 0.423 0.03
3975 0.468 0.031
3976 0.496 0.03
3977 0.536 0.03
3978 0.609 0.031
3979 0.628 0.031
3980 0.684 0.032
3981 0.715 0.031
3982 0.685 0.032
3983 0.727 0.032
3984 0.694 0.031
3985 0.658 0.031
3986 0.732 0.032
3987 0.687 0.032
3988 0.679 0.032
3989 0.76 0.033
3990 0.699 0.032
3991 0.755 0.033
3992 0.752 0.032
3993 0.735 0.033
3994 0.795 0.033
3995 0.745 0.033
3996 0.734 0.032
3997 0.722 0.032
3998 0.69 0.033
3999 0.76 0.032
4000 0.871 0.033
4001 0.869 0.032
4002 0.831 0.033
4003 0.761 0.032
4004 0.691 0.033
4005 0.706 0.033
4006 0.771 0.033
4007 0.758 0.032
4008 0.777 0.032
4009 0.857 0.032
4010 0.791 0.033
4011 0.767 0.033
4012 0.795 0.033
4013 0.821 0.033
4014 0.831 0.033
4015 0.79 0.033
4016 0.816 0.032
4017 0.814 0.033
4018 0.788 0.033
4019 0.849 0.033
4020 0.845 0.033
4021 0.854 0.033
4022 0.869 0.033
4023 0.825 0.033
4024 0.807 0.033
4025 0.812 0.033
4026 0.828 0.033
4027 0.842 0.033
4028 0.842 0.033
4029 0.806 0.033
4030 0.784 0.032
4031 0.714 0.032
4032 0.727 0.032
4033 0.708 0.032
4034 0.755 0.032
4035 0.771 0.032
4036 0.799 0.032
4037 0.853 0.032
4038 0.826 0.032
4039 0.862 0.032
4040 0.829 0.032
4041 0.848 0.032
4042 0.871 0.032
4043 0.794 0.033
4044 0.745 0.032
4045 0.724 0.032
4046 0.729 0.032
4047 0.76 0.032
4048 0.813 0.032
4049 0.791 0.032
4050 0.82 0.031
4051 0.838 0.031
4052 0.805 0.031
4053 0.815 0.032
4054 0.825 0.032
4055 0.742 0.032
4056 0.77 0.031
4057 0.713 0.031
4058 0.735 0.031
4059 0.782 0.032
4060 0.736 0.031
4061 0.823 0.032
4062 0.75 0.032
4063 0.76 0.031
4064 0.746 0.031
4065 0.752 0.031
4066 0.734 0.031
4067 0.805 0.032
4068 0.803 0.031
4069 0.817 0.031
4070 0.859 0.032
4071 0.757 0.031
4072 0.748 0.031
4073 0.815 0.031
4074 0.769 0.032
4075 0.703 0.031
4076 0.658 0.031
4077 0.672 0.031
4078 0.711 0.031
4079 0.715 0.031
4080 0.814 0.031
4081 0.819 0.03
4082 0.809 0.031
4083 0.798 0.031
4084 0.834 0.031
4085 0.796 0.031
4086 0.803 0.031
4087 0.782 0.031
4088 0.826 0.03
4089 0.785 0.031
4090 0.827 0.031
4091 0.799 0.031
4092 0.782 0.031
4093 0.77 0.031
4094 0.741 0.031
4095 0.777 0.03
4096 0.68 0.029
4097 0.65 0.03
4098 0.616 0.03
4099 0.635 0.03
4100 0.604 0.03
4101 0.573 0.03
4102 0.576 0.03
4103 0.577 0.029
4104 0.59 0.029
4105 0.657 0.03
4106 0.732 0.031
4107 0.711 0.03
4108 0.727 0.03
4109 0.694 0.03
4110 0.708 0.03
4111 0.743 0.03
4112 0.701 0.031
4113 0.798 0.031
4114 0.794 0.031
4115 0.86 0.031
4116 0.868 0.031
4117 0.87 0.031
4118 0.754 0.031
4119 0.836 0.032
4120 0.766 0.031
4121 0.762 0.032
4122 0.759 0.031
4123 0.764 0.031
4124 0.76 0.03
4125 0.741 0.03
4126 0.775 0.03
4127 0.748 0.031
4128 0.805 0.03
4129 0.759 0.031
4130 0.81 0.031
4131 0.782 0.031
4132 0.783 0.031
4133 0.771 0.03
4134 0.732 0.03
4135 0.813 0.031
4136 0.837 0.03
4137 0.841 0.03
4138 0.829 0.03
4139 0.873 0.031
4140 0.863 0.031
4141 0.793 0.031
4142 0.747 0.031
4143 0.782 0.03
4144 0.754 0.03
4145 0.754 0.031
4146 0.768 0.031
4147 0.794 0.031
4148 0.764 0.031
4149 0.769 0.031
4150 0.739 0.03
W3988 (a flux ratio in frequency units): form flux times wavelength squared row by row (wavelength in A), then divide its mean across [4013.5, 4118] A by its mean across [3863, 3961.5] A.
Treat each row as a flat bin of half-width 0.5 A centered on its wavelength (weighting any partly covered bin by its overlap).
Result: 1.5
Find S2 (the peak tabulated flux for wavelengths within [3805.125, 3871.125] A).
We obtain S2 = 0.674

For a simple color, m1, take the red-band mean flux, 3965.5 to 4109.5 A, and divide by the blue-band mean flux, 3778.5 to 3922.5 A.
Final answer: 1.36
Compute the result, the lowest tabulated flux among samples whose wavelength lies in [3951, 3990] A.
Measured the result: 0.233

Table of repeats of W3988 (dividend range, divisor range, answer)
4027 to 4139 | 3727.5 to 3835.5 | 1.80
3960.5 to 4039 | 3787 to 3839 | 1.56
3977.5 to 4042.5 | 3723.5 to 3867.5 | 1.71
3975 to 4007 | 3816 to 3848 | 1.75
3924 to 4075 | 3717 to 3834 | 1.50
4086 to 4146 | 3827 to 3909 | 1.68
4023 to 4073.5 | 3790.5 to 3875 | 1.74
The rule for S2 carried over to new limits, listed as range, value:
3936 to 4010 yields 0.871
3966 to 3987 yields 0.732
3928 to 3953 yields 0.693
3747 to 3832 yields 0.655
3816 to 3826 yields 0.563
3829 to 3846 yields 0.568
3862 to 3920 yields 0.707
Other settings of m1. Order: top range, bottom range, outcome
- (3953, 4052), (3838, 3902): 1.33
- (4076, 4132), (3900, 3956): 1.32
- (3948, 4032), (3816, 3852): 1.48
